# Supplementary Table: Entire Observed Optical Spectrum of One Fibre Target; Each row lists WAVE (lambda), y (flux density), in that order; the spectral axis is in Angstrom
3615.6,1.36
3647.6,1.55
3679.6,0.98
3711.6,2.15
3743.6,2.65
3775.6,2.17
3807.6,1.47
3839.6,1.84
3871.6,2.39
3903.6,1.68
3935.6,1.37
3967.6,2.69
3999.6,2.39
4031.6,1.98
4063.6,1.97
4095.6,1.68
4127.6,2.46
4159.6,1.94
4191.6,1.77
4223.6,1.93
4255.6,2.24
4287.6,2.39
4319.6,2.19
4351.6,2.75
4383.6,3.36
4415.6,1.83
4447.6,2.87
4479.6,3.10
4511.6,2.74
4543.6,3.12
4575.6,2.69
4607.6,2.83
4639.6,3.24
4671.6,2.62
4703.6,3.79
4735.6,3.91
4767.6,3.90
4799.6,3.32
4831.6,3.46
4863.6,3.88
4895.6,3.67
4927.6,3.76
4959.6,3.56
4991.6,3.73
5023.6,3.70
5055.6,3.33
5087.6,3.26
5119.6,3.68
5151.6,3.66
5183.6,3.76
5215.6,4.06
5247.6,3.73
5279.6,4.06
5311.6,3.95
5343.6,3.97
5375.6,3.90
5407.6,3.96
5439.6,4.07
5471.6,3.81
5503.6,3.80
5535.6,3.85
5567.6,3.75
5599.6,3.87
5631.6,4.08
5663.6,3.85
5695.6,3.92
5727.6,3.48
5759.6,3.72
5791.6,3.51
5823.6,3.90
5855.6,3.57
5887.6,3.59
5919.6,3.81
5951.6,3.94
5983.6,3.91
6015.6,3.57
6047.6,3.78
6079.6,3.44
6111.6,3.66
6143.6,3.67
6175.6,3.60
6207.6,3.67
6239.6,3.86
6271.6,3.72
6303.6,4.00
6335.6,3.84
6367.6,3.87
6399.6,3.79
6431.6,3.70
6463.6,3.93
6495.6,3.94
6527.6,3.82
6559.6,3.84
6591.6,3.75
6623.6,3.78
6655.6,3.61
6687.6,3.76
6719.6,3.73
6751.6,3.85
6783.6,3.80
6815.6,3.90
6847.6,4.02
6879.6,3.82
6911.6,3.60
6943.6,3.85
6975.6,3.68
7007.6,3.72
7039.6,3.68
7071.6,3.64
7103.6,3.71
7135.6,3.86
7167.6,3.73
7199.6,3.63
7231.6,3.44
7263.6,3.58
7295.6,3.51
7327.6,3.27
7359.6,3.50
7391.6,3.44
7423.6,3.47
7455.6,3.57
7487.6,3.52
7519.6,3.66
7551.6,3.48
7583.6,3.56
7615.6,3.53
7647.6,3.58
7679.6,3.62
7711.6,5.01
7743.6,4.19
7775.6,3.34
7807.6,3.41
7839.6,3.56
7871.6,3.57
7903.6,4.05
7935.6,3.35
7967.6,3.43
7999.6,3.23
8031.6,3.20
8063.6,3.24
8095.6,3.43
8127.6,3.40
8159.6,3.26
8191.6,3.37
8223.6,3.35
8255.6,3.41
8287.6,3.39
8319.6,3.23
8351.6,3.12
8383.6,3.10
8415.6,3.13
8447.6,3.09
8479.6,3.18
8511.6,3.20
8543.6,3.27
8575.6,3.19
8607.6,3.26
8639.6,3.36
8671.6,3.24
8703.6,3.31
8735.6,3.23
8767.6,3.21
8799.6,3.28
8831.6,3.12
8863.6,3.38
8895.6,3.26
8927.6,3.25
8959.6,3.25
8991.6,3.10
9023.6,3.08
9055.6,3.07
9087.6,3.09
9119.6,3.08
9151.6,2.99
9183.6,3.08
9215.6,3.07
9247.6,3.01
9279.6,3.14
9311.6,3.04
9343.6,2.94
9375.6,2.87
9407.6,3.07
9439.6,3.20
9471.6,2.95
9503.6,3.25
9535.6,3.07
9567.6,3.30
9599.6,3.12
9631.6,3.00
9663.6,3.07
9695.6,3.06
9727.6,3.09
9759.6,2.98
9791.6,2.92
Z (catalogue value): 0.17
